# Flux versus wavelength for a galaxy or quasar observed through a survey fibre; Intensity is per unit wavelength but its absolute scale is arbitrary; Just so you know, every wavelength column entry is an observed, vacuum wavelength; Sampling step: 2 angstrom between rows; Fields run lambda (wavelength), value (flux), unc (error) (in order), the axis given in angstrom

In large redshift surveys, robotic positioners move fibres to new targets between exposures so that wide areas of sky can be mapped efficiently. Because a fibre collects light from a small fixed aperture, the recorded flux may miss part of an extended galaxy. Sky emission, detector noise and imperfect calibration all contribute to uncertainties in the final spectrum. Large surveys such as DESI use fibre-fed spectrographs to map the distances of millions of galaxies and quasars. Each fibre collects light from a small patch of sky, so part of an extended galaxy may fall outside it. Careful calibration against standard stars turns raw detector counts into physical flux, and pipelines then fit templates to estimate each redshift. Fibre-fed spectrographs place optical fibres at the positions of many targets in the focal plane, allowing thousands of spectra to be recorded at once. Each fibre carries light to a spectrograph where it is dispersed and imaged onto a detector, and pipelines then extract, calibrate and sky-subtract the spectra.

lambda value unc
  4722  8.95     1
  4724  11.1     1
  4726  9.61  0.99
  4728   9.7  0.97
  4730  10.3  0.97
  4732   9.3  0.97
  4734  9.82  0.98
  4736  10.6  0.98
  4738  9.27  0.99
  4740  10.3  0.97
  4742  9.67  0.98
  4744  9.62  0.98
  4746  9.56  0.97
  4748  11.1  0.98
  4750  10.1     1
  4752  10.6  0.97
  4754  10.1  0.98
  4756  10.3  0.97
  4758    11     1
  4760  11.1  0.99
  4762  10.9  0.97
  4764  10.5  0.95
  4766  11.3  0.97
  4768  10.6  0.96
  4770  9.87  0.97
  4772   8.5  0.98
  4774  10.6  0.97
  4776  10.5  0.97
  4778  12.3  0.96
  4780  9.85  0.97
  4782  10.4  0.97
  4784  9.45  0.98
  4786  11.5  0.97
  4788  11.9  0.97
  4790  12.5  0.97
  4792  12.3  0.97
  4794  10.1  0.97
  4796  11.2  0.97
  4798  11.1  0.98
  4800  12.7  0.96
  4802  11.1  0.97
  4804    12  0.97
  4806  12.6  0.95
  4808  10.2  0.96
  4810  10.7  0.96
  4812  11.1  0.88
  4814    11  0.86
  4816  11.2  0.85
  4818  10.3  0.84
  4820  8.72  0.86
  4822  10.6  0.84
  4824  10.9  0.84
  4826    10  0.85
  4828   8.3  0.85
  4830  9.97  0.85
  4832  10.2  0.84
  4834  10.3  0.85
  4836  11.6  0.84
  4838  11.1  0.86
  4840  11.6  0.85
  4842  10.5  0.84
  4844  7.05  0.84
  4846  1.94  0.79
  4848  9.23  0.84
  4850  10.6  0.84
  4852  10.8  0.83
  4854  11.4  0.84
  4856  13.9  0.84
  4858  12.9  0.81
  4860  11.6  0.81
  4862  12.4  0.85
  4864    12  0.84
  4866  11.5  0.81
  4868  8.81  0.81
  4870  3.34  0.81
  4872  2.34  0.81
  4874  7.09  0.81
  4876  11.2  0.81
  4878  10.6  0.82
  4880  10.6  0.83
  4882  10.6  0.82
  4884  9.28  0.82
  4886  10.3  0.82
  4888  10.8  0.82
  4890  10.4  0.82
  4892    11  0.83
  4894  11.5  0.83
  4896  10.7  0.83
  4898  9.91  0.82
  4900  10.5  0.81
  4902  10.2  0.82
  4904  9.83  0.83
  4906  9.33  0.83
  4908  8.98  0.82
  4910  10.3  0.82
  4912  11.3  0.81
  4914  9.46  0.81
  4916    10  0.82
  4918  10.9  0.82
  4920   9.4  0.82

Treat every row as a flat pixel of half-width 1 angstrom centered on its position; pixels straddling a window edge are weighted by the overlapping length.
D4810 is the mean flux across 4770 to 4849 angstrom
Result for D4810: 10.4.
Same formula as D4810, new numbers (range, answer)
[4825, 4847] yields 9.32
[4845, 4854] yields 8.5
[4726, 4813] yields 10.6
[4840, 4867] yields 10.5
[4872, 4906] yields 10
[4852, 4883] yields 10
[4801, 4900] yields 10.2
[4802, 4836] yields 10.6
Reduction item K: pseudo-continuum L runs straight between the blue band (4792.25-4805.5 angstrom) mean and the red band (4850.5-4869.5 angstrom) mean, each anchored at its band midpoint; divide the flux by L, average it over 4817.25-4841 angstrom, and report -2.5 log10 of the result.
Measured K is 0.12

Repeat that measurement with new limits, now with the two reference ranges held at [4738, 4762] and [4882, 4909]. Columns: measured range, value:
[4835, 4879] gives 0.059 mag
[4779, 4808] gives -0.103 mag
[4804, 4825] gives -0.055 mag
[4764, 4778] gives -0.012 mag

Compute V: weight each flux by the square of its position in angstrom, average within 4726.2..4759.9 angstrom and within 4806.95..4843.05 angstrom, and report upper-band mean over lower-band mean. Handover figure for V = 1.07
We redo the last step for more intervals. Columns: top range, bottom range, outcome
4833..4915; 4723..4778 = 1.02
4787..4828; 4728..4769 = 1.10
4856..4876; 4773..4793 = 0.88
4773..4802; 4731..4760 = 1.12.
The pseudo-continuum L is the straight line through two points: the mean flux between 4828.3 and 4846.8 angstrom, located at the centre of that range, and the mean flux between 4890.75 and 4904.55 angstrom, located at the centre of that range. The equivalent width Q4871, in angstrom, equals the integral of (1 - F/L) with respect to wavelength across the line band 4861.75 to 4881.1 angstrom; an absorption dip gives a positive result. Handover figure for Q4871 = 2.3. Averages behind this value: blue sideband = 9.4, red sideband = 10.5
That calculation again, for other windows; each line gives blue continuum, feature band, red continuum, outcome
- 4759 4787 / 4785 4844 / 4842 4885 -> -4.7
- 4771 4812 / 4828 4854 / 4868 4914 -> 1.8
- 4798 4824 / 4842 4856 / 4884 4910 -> 2.1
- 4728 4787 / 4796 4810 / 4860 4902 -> -1.9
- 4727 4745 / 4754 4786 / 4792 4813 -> 0.3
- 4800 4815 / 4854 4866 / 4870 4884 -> -4.3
